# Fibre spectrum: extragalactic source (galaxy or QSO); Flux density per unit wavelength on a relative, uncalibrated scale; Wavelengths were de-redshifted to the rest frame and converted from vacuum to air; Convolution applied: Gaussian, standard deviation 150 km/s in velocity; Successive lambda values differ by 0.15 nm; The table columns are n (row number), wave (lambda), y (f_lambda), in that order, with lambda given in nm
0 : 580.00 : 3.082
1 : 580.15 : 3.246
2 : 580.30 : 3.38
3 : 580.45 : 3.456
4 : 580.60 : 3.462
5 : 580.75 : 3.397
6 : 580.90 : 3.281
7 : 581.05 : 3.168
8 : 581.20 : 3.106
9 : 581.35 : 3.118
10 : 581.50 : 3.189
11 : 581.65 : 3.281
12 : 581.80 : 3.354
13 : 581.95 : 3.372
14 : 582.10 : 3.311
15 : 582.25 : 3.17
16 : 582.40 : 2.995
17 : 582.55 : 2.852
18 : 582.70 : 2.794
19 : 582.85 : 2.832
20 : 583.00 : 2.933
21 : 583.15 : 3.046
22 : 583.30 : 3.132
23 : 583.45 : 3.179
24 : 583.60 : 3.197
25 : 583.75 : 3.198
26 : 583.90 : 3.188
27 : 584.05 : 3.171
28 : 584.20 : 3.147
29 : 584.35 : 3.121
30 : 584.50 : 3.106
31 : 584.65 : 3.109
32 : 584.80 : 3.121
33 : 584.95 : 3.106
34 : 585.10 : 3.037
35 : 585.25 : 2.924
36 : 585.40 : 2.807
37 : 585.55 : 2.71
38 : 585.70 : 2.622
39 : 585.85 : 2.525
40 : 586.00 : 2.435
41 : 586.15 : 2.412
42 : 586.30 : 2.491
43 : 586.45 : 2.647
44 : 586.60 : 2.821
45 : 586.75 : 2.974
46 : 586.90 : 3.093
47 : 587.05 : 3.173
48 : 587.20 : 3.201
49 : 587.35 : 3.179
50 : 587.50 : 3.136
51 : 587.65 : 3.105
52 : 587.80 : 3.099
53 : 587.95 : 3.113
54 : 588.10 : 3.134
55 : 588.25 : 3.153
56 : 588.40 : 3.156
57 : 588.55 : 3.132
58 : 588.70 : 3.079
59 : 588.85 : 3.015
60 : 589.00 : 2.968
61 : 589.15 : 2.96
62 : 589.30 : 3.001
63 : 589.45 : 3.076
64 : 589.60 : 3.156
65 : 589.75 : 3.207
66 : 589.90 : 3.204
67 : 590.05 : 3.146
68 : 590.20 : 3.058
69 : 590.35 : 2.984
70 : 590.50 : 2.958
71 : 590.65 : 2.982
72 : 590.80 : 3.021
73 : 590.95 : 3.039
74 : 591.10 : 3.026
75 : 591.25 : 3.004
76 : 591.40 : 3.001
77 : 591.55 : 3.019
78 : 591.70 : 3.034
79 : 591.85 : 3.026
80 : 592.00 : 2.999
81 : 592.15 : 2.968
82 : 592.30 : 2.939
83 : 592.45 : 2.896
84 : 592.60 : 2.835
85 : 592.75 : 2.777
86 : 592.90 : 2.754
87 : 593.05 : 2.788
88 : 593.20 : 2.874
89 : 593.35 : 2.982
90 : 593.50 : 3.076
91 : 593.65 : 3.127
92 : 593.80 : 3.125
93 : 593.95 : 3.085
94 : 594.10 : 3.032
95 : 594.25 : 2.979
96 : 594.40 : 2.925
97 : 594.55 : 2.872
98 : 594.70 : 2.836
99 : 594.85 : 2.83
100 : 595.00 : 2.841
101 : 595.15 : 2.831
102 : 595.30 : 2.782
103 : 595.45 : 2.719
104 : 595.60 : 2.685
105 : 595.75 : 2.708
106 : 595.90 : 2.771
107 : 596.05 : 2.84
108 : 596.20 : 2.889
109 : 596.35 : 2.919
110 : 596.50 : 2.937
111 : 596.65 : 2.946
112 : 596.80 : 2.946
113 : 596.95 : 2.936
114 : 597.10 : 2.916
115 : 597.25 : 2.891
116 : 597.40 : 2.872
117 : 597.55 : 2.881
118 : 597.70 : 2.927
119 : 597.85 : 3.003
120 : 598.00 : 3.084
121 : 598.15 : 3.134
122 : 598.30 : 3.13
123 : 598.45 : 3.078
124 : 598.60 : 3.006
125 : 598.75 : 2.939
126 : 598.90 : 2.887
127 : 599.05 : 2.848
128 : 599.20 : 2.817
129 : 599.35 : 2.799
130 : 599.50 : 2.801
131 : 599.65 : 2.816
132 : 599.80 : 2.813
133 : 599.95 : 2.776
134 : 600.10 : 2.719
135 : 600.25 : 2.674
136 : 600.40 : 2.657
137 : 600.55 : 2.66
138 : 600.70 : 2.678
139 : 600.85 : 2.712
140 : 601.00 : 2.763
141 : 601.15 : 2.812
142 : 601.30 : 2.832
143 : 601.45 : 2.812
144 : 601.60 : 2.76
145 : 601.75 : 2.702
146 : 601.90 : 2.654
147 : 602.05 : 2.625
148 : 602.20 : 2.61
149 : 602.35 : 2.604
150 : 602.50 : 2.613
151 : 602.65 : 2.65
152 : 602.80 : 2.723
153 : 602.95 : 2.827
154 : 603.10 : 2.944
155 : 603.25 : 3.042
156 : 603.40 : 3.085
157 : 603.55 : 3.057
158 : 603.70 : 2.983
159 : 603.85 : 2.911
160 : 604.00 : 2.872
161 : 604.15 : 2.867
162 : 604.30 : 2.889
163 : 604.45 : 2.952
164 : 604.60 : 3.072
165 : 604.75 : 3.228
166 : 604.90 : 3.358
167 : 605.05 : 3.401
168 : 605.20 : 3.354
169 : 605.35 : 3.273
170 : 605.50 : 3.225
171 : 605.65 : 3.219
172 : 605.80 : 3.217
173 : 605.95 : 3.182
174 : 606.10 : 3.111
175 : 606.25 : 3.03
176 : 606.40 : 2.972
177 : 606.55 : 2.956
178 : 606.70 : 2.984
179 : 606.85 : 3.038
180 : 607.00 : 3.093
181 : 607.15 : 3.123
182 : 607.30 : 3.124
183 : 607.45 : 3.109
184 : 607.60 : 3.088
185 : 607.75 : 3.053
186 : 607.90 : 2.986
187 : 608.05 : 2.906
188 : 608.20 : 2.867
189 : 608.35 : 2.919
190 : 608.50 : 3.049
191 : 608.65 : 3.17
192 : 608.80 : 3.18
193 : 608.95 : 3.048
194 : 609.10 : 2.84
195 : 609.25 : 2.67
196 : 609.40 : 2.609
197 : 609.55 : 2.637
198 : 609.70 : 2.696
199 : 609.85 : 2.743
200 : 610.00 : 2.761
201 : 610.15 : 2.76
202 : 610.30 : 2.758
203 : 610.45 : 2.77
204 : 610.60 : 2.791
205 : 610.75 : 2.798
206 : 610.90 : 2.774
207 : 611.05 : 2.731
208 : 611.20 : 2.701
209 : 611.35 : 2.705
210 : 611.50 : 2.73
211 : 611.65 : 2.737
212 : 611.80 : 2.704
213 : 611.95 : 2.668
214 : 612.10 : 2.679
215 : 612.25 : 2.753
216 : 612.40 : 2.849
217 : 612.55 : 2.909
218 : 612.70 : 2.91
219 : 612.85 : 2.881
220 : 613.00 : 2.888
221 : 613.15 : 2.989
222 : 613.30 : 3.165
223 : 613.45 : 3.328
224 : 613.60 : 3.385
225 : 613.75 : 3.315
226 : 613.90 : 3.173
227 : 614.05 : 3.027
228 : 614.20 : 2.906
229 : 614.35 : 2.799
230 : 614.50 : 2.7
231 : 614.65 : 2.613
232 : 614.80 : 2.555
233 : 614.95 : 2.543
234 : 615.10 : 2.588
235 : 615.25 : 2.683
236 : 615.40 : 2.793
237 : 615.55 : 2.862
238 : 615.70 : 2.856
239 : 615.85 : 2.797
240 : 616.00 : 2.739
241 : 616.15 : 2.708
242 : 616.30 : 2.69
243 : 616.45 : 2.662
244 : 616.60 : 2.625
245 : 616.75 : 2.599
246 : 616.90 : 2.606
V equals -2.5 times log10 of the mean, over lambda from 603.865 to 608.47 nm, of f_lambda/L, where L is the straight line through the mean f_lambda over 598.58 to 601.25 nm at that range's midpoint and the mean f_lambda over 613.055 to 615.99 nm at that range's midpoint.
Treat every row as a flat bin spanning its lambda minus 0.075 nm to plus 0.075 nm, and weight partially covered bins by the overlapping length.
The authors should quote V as -0.09 mag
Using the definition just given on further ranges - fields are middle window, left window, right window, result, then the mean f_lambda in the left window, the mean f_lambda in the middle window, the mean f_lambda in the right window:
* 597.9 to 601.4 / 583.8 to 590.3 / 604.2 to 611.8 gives 0.05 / 3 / 2.85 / 2.96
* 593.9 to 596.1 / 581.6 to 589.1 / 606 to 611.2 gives 0.05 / 3.02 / 2.85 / 2.91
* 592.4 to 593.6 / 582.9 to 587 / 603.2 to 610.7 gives 0.03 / 2.94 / 2.88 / 3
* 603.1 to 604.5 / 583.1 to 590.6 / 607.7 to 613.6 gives -0.02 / 3.01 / 2.96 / 2.85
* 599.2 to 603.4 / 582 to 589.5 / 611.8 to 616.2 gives 0.07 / 3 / 2.75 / 2.86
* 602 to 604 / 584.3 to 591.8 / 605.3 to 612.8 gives 0.04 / 2.99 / 2.83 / 2.91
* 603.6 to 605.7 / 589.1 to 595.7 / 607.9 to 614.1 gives -0.07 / 2.96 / 3.11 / 2.88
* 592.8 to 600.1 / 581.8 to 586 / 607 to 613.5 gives 0.02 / 3.02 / 2.9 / 2.87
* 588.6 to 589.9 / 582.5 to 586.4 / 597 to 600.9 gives -0.06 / 2.93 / 3.07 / 2.87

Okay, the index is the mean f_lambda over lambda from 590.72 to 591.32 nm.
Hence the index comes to 3.02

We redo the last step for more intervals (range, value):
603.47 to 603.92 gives 2.99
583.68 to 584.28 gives 3.18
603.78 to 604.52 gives 2.9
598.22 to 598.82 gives 3.04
